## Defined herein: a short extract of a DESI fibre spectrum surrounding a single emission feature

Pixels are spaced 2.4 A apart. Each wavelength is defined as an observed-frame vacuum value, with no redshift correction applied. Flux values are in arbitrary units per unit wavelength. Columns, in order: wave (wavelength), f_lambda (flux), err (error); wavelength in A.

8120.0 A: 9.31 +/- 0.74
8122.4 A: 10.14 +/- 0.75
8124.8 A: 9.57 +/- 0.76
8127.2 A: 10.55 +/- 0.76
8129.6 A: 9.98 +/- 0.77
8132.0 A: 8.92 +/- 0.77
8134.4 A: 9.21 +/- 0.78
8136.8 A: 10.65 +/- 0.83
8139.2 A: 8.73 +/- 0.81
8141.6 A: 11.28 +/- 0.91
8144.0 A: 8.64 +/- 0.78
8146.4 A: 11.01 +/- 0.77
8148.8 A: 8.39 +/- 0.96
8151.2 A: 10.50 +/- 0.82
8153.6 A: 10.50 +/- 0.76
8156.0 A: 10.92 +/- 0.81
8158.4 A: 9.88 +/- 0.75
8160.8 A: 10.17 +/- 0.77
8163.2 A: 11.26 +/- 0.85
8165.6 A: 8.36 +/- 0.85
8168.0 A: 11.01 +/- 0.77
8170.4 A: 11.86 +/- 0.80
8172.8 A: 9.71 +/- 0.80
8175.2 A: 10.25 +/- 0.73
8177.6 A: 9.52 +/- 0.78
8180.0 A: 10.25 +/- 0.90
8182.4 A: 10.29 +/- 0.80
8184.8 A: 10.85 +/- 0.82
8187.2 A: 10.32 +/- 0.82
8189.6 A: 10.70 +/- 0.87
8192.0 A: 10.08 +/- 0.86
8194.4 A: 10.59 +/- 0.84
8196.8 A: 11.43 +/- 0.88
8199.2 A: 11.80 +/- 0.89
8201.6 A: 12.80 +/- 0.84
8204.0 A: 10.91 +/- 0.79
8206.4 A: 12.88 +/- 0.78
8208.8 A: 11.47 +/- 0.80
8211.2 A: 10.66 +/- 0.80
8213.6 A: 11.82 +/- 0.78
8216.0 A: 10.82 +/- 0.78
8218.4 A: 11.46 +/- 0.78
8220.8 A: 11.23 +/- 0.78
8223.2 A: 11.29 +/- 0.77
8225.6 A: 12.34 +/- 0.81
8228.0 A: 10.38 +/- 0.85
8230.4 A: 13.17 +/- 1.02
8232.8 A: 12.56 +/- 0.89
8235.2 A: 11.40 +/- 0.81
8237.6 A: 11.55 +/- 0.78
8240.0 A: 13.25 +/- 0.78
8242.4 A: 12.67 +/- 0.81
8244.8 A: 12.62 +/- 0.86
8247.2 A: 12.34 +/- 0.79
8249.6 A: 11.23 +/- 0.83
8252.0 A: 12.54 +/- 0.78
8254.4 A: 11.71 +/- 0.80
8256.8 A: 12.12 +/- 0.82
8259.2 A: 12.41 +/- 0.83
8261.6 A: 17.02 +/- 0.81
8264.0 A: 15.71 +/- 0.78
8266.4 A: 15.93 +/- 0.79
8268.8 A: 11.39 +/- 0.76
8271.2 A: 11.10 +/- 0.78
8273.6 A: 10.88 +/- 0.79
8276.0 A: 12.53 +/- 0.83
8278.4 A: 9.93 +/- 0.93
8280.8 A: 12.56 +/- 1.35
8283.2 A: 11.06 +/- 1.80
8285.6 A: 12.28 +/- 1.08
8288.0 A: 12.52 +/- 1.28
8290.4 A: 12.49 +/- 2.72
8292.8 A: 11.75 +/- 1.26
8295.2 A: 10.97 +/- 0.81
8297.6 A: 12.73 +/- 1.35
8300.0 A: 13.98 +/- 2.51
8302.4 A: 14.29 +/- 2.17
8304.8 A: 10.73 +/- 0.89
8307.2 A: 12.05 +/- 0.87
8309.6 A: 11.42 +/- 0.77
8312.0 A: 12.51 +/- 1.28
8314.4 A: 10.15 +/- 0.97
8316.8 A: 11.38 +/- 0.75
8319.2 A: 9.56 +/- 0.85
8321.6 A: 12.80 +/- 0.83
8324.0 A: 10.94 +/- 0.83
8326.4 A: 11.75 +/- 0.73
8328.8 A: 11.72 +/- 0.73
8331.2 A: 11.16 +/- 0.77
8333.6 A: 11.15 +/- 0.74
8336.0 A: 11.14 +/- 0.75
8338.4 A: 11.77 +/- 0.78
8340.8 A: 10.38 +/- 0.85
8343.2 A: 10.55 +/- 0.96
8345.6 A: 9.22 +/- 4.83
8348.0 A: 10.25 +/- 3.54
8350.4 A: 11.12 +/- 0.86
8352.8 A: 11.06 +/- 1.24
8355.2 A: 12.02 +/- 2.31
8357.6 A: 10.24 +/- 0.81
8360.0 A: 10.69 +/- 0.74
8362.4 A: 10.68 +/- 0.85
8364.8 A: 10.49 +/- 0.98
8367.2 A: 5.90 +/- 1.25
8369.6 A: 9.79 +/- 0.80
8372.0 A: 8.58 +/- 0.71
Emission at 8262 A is H-beta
